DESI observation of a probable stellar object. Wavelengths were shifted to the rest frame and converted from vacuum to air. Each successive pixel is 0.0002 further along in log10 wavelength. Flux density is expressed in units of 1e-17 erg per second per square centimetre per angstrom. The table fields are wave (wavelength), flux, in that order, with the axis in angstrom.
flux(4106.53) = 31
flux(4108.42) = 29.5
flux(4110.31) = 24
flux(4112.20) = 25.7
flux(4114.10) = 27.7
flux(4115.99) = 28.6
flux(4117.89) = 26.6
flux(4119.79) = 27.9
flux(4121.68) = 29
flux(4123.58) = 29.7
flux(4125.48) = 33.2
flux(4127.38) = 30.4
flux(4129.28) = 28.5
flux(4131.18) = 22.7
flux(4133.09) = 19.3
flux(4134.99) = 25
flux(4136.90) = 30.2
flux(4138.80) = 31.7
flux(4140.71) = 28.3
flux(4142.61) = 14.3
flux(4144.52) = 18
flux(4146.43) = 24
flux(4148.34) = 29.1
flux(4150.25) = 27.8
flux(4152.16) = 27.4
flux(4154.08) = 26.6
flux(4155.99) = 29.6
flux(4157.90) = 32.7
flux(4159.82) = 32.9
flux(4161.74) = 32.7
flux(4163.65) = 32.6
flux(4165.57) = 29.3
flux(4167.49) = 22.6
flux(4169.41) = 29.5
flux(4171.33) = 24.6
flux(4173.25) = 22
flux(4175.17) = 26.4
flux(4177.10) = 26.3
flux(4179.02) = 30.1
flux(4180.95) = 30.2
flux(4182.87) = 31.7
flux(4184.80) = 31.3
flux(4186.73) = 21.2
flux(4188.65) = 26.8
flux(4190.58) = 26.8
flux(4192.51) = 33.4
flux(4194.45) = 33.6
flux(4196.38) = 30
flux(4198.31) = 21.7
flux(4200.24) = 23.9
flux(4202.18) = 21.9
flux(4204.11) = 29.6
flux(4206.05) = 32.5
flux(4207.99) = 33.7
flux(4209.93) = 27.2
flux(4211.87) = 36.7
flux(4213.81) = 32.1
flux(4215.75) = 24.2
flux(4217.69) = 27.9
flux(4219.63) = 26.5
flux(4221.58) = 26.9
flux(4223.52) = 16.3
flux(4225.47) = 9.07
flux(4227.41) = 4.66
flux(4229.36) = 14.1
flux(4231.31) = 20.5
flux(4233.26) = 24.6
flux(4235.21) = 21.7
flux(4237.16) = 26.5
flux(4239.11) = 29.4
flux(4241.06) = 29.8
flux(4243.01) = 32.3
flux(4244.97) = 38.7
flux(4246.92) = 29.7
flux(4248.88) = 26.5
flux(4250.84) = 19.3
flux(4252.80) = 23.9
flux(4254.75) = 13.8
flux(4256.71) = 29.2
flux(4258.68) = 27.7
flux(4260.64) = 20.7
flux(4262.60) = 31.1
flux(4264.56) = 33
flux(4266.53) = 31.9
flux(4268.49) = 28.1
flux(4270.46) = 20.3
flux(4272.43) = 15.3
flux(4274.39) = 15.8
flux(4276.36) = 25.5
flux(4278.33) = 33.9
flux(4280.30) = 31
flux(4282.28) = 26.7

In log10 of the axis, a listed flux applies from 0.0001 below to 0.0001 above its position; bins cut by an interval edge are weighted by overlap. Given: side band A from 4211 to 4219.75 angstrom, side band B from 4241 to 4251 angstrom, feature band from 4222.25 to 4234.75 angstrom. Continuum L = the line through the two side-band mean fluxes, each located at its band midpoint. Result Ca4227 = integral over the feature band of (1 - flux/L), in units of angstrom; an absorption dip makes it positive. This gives 6.0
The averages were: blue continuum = 29.7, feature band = 15.4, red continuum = 30.2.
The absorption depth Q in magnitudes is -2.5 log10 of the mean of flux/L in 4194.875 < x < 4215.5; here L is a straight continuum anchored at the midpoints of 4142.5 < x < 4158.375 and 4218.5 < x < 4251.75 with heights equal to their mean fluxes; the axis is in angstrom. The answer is -0.19 mag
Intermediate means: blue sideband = 25.9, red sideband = 23.4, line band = 28.9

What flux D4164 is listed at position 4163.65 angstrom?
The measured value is 32.6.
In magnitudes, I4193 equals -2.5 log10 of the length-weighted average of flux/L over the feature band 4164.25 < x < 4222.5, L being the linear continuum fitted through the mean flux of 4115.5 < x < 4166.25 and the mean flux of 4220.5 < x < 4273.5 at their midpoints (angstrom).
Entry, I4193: -0.09 mag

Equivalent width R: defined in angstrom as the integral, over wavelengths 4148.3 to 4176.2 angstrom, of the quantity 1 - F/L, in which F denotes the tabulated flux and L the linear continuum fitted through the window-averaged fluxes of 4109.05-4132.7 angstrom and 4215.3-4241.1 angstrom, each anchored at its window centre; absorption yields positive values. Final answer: -3.5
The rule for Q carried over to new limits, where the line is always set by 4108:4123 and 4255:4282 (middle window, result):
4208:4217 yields -0.15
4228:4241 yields 0.16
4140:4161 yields 0.02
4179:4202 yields -0.05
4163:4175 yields 0.01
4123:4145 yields 0.05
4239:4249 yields -0.20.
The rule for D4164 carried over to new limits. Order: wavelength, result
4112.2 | 25.7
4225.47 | 9.07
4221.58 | 26.9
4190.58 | 26.8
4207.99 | 33.7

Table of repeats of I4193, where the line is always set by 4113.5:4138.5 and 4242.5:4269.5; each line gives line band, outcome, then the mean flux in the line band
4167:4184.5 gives 0.01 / 27.3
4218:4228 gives 0.47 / 17.9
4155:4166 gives -0.15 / 31.7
